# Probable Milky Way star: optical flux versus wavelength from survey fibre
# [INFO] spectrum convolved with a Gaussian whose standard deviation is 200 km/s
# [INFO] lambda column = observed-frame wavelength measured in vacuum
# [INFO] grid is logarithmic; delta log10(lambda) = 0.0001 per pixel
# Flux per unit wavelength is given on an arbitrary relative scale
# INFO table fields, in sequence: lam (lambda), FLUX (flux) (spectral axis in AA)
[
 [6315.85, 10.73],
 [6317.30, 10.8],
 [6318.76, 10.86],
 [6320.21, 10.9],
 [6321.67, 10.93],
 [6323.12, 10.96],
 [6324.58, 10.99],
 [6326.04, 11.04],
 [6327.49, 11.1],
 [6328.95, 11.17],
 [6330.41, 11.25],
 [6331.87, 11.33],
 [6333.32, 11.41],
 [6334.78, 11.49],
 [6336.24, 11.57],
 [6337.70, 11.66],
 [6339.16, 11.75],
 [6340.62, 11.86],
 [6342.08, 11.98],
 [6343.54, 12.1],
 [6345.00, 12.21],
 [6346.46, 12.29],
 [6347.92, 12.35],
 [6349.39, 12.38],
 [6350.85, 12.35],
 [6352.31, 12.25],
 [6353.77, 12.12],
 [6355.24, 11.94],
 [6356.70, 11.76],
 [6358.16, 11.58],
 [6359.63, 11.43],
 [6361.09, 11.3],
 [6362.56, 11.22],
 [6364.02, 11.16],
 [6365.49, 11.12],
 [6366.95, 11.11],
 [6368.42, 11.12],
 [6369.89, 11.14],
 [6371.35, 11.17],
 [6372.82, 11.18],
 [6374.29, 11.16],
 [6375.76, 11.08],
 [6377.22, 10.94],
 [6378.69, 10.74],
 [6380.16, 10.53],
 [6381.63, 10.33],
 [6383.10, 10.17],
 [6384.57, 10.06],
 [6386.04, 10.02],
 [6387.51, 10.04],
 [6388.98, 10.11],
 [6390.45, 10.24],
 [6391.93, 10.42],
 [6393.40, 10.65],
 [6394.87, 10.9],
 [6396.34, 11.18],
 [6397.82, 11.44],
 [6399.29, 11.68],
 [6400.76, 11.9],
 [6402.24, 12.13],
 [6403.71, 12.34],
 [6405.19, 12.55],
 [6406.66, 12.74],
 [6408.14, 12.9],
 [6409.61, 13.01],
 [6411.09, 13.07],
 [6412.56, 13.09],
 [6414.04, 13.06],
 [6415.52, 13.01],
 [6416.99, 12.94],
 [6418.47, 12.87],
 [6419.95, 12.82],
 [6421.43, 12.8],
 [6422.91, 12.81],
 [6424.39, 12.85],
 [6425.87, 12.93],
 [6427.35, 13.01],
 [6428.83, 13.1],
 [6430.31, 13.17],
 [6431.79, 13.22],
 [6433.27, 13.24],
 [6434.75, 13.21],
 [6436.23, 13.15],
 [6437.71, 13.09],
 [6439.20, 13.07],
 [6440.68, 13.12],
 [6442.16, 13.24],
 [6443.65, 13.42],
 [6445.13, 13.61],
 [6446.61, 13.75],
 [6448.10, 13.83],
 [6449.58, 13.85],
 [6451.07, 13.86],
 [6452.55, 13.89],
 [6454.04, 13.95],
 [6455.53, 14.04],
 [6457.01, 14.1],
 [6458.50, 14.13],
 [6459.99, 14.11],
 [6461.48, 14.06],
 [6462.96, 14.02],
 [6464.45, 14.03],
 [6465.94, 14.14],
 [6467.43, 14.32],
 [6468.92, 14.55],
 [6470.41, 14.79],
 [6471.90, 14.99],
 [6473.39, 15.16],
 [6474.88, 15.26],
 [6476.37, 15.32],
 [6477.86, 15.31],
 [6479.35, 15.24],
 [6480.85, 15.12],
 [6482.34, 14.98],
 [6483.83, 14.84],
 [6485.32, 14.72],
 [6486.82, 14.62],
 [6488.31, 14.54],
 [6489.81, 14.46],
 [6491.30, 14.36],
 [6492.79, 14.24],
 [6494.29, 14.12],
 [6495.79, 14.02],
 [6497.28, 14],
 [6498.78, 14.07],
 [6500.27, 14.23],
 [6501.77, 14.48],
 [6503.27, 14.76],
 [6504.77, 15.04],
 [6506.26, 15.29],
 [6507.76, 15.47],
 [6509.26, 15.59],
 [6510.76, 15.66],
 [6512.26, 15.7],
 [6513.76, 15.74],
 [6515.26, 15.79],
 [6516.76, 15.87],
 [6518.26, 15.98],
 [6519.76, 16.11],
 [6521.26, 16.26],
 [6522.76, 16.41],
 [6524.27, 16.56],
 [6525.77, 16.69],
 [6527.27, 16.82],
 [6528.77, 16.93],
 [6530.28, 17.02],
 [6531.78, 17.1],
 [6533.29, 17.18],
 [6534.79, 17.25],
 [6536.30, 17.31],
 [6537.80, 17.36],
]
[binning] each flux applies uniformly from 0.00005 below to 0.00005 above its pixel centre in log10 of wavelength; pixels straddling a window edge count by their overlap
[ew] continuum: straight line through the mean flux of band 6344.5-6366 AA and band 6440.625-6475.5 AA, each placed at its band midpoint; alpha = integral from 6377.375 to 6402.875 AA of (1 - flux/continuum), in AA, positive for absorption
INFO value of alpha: 3.8 AA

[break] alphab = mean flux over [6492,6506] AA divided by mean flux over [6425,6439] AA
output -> 1.10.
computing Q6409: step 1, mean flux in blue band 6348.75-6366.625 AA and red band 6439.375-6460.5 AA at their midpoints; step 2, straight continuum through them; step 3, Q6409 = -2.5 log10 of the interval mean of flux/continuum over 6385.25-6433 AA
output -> 0.06 mag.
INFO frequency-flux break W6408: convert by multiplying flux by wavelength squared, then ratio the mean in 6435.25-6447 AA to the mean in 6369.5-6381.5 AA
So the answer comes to 1.24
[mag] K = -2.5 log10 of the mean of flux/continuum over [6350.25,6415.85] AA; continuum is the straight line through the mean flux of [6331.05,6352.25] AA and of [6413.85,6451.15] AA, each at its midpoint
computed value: 0.10 mag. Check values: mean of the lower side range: 11.9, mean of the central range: 11.4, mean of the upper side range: 13.2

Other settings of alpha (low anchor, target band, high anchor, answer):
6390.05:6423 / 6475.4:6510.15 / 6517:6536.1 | 1.5 AA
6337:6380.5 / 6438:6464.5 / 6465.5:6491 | 0.6 AA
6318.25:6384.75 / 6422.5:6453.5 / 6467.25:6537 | 0.9 AA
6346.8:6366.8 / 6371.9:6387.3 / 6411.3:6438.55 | 2.0 AA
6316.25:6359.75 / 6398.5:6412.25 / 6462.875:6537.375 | 0.7 AA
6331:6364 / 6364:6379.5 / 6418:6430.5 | 1.4 AA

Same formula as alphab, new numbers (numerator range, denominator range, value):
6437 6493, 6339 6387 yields 1.25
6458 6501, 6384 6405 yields 1.32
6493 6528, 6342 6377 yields 1.32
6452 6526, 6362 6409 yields 1.34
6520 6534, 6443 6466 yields 1.20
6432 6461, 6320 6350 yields 1.18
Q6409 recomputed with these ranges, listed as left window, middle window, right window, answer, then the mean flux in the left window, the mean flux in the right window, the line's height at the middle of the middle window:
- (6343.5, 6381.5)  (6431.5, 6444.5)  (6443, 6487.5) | 0.03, 11.5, 14.4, 13.6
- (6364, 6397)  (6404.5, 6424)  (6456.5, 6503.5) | -0.08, 10.7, 14.5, 12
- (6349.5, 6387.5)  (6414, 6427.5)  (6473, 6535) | -0.01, 11.2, 15.4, 12.8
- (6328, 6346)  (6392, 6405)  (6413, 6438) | 0.10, 11.7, 13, 12.6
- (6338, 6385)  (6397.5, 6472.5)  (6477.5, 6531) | 0.01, 11.4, 15.3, 13.4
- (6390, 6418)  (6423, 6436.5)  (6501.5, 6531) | -0.01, 12.1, 15.9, 13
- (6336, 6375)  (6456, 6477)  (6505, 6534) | 0.02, 11.7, 16.2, 14.7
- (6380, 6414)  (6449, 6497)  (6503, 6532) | -0.01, 11.4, 16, 14.3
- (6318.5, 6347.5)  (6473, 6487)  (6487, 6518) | -0.05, 11.5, 14.9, 14.4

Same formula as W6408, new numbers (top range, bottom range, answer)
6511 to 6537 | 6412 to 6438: 1.31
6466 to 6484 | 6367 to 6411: 1.37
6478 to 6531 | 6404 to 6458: 1.18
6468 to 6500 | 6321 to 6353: 1.32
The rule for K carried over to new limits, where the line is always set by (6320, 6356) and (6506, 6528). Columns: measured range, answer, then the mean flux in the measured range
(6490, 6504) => 0.092 mag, 14.3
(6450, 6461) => 0.040 mag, 14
